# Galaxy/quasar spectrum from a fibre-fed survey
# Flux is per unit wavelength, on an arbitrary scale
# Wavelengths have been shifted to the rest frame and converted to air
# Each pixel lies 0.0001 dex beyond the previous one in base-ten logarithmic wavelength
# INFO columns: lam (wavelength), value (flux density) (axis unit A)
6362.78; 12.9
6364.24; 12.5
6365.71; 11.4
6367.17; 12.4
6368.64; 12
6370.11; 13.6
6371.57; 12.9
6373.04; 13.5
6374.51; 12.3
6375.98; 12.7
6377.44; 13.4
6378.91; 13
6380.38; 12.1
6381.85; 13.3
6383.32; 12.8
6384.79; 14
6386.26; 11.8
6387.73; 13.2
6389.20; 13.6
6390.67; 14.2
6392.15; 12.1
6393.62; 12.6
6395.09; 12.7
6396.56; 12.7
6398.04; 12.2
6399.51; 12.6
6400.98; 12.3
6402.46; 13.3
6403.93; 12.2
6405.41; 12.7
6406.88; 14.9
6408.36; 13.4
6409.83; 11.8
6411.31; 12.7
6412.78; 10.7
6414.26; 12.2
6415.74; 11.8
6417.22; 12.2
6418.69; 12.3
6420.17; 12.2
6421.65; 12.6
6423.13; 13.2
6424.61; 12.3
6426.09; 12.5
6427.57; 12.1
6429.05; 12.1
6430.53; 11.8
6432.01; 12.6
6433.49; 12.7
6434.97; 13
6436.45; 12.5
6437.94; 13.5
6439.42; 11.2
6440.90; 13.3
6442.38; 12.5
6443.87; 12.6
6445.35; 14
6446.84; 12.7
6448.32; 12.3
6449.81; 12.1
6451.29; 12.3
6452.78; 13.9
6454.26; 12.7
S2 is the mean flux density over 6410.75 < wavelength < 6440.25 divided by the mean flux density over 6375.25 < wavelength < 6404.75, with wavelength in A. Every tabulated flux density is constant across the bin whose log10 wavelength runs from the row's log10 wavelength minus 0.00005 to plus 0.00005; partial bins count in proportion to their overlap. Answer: 1.0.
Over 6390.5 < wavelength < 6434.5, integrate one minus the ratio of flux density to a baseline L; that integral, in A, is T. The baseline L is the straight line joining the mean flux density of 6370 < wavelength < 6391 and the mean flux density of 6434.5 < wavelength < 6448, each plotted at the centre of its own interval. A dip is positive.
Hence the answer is 1.4 A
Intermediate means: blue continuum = 13.1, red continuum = 12.8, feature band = 12.5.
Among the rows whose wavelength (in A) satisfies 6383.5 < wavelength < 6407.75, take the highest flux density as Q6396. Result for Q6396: 14.9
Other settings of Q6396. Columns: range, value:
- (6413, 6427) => 13.2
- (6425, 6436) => 13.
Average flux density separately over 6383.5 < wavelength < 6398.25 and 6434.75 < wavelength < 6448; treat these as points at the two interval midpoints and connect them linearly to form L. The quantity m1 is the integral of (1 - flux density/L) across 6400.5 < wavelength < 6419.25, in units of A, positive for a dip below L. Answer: 0.5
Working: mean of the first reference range 12.9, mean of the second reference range 12.8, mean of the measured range 12.5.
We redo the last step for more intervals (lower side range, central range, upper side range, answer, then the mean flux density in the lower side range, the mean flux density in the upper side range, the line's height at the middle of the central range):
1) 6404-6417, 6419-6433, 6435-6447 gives 0.3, 12.5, 12.8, 12.6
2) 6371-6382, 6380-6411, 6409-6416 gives -1.4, 12.9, 11.9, 12.3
